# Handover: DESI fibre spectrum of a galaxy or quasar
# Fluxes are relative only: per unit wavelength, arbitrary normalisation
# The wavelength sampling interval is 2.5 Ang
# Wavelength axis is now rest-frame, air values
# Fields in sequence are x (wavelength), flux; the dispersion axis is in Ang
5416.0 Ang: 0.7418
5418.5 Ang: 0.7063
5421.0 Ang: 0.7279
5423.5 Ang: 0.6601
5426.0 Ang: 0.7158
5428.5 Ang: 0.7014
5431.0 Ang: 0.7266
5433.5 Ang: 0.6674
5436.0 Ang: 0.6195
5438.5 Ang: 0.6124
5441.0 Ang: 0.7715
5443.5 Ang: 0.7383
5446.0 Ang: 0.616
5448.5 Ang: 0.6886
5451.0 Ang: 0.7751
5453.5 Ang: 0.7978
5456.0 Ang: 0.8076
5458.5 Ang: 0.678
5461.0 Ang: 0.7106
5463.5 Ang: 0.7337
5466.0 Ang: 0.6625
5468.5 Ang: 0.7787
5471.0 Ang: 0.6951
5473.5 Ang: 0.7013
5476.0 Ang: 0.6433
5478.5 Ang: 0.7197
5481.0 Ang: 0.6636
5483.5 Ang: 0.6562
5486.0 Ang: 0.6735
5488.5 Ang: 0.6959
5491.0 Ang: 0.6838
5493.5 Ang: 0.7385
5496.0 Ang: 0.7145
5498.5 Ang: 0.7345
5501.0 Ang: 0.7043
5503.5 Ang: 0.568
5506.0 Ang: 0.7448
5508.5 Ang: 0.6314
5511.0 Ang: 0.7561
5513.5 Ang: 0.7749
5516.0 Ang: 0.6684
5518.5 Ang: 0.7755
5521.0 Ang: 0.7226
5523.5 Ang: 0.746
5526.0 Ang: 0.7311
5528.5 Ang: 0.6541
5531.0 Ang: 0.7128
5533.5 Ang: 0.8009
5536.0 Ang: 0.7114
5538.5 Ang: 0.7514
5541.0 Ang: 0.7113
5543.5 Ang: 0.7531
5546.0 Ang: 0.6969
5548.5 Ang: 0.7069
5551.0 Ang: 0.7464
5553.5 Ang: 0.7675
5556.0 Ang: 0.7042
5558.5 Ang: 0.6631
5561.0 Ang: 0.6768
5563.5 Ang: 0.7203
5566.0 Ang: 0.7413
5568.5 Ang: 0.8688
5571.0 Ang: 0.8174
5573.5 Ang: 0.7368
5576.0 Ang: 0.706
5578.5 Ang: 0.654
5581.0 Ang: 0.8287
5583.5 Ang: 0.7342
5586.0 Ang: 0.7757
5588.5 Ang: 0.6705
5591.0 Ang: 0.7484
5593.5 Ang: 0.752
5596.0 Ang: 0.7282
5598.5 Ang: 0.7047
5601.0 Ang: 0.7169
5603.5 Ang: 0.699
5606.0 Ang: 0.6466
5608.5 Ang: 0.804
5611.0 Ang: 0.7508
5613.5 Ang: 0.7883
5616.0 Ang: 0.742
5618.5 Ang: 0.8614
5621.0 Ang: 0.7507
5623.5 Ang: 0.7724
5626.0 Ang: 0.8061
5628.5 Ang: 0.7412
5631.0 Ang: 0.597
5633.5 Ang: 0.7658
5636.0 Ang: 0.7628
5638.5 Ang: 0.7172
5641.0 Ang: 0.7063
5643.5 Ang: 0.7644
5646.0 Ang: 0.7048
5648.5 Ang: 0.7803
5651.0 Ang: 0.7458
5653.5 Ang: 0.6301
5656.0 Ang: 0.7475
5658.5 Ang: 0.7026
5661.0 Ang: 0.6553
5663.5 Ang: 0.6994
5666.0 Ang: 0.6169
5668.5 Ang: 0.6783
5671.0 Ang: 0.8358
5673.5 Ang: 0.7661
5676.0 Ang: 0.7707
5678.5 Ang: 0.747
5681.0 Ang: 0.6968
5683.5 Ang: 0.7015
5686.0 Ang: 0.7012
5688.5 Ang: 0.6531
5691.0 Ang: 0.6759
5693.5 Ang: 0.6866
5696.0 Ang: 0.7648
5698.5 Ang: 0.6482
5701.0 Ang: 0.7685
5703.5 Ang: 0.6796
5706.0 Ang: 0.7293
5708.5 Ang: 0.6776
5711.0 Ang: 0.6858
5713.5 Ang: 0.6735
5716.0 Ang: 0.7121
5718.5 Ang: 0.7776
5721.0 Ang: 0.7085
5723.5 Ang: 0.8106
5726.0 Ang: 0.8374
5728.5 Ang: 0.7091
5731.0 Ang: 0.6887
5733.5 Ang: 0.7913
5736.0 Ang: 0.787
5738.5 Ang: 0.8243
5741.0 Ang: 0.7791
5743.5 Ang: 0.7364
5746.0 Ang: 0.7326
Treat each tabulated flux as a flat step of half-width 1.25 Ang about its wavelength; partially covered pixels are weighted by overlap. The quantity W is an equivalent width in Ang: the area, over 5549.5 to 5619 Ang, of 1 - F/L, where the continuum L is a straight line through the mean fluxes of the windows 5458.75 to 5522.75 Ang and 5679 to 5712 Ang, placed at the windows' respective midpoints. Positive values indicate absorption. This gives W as -3.89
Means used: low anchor 0.702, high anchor 0.699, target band 0.74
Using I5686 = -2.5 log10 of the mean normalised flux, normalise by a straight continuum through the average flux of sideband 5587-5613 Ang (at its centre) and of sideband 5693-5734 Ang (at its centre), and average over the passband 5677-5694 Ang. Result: 0.05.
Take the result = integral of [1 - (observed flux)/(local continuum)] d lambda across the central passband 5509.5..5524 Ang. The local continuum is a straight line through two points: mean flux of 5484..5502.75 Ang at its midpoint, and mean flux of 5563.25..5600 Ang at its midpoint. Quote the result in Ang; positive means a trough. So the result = -0.5 Ang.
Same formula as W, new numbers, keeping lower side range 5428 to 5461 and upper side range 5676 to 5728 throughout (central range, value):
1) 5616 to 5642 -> -1.2 Ang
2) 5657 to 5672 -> 0.4 Ang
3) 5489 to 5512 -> 0.4 Ang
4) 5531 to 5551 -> -0.6 Ang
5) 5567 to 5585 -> -1.3 Ang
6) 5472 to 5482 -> 0.4 Ang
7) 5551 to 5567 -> 0.0 Ang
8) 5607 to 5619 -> -1.1 Ang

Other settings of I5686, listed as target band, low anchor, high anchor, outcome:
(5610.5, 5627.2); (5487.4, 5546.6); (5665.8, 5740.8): -0.09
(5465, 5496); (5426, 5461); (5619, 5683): 0.03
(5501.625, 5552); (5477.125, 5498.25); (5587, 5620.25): -0.01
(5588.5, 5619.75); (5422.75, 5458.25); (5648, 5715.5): -0.05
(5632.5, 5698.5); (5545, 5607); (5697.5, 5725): 0.01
